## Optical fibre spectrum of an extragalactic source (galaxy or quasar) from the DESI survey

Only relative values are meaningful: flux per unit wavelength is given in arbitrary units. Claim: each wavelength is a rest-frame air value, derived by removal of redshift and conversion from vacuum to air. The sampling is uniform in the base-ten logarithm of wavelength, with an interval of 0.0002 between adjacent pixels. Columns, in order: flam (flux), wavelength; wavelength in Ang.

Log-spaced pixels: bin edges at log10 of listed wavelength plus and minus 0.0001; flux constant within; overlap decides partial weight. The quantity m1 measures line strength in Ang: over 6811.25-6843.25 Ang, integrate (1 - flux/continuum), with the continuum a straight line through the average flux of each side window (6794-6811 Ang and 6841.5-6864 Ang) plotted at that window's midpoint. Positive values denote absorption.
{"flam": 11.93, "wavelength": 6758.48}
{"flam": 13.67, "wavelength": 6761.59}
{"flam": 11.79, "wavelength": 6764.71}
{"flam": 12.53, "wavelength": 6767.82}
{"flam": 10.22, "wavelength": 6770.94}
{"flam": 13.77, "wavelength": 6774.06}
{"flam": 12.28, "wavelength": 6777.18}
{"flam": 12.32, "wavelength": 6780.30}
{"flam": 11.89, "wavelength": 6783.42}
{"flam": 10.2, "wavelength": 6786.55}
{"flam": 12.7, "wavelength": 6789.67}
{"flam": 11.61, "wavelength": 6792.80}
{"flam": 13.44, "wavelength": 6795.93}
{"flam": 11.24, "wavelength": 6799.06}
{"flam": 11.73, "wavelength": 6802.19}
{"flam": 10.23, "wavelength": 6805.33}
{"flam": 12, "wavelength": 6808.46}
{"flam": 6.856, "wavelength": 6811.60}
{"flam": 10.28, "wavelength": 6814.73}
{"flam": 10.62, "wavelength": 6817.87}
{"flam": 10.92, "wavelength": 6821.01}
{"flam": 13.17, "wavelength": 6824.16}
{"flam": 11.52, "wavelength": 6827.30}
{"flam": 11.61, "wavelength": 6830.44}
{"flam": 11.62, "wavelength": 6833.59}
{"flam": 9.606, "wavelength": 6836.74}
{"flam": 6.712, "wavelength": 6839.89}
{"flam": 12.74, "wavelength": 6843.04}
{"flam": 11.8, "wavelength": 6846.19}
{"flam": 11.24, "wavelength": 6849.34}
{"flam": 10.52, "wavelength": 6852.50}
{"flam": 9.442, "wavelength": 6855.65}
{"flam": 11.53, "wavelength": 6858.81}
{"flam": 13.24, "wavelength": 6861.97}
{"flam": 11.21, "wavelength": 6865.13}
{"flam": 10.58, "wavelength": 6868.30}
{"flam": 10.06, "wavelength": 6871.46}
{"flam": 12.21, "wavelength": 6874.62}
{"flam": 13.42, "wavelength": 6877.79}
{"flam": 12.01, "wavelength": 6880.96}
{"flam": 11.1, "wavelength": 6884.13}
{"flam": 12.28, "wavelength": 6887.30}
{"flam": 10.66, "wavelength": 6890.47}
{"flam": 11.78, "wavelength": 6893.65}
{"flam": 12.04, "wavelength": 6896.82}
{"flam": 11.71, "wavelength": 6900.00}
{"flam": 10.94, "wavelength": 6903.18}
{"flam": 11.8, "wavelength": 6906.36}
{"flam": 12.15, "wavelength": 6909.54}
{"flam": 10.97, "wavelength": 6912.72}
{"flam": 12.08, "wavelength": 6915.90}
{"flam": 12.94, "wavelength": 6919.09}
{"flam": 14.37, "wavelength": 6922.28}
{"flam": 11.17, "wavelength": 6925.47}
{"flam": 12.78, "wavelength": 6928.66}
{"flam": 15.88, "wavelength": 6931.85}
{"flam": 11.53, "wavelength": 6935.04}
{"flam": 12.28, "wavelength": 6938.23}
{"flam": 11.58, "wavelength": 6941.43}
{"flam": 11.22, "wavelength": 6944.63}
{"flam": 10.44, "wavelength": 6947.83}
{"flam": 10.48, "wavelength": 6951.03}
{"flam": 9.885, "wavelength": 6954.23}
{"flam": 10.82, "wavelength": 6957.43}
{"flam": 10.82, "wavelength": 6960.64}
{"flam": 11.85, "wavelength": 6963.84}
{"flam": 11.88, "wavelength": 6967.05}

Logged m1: 2.5 Ang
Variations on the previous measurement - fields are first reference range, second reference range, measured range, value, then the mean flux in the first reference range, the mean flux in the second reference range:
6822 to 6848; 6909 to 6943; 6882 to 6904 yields 0.9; 11.1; 12.5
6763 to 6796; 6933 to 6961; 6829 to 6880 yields 2.2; 12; 11.1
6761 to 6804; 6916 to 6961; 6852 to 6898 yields 1.8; 12.1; 11.9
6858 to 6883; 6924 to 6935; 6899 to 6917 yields 1.4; 11.8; 13.1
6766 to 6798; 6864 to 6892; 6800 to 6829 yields 2.6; 12.1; 11.5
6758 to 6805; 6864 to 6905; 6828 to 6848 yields 1.8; 12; 11.5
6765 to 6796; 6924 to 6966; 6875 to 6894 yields -0.2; 12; 11.6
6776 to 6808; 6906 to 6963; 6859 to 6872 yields 0.5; 11.8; 11.8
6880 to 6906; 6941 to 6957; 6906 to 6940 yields -4.6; 11.6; 10.7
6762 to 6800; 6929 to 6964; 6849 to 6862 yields 1.0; 12.1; 11.6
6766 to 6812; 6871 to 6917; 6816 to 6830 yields 0.2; 11.7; 11.7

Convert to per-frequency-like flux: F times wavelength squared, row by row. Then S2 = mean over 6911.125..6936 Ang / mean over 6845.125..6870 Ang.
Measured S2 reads 1.2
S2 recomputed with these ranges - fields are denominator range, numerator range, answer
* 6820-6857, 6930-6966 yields 1.09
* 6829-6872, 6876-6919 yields 1.10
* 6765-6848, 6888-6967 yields 1.08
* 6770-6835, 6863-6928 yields 1.06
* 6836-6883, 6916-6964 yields 1.09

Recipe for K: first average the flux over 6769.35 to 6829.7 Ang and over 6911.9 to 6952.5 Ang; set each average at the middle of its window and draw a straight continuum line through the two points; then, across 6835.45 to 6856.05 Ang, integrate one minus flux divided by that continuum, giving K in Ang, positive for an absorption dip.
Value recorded 2.3 Ang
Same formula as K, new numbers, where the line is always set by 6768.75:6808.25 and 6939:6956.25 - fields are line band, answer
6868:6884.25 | -0.62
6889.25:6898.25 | -0.30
